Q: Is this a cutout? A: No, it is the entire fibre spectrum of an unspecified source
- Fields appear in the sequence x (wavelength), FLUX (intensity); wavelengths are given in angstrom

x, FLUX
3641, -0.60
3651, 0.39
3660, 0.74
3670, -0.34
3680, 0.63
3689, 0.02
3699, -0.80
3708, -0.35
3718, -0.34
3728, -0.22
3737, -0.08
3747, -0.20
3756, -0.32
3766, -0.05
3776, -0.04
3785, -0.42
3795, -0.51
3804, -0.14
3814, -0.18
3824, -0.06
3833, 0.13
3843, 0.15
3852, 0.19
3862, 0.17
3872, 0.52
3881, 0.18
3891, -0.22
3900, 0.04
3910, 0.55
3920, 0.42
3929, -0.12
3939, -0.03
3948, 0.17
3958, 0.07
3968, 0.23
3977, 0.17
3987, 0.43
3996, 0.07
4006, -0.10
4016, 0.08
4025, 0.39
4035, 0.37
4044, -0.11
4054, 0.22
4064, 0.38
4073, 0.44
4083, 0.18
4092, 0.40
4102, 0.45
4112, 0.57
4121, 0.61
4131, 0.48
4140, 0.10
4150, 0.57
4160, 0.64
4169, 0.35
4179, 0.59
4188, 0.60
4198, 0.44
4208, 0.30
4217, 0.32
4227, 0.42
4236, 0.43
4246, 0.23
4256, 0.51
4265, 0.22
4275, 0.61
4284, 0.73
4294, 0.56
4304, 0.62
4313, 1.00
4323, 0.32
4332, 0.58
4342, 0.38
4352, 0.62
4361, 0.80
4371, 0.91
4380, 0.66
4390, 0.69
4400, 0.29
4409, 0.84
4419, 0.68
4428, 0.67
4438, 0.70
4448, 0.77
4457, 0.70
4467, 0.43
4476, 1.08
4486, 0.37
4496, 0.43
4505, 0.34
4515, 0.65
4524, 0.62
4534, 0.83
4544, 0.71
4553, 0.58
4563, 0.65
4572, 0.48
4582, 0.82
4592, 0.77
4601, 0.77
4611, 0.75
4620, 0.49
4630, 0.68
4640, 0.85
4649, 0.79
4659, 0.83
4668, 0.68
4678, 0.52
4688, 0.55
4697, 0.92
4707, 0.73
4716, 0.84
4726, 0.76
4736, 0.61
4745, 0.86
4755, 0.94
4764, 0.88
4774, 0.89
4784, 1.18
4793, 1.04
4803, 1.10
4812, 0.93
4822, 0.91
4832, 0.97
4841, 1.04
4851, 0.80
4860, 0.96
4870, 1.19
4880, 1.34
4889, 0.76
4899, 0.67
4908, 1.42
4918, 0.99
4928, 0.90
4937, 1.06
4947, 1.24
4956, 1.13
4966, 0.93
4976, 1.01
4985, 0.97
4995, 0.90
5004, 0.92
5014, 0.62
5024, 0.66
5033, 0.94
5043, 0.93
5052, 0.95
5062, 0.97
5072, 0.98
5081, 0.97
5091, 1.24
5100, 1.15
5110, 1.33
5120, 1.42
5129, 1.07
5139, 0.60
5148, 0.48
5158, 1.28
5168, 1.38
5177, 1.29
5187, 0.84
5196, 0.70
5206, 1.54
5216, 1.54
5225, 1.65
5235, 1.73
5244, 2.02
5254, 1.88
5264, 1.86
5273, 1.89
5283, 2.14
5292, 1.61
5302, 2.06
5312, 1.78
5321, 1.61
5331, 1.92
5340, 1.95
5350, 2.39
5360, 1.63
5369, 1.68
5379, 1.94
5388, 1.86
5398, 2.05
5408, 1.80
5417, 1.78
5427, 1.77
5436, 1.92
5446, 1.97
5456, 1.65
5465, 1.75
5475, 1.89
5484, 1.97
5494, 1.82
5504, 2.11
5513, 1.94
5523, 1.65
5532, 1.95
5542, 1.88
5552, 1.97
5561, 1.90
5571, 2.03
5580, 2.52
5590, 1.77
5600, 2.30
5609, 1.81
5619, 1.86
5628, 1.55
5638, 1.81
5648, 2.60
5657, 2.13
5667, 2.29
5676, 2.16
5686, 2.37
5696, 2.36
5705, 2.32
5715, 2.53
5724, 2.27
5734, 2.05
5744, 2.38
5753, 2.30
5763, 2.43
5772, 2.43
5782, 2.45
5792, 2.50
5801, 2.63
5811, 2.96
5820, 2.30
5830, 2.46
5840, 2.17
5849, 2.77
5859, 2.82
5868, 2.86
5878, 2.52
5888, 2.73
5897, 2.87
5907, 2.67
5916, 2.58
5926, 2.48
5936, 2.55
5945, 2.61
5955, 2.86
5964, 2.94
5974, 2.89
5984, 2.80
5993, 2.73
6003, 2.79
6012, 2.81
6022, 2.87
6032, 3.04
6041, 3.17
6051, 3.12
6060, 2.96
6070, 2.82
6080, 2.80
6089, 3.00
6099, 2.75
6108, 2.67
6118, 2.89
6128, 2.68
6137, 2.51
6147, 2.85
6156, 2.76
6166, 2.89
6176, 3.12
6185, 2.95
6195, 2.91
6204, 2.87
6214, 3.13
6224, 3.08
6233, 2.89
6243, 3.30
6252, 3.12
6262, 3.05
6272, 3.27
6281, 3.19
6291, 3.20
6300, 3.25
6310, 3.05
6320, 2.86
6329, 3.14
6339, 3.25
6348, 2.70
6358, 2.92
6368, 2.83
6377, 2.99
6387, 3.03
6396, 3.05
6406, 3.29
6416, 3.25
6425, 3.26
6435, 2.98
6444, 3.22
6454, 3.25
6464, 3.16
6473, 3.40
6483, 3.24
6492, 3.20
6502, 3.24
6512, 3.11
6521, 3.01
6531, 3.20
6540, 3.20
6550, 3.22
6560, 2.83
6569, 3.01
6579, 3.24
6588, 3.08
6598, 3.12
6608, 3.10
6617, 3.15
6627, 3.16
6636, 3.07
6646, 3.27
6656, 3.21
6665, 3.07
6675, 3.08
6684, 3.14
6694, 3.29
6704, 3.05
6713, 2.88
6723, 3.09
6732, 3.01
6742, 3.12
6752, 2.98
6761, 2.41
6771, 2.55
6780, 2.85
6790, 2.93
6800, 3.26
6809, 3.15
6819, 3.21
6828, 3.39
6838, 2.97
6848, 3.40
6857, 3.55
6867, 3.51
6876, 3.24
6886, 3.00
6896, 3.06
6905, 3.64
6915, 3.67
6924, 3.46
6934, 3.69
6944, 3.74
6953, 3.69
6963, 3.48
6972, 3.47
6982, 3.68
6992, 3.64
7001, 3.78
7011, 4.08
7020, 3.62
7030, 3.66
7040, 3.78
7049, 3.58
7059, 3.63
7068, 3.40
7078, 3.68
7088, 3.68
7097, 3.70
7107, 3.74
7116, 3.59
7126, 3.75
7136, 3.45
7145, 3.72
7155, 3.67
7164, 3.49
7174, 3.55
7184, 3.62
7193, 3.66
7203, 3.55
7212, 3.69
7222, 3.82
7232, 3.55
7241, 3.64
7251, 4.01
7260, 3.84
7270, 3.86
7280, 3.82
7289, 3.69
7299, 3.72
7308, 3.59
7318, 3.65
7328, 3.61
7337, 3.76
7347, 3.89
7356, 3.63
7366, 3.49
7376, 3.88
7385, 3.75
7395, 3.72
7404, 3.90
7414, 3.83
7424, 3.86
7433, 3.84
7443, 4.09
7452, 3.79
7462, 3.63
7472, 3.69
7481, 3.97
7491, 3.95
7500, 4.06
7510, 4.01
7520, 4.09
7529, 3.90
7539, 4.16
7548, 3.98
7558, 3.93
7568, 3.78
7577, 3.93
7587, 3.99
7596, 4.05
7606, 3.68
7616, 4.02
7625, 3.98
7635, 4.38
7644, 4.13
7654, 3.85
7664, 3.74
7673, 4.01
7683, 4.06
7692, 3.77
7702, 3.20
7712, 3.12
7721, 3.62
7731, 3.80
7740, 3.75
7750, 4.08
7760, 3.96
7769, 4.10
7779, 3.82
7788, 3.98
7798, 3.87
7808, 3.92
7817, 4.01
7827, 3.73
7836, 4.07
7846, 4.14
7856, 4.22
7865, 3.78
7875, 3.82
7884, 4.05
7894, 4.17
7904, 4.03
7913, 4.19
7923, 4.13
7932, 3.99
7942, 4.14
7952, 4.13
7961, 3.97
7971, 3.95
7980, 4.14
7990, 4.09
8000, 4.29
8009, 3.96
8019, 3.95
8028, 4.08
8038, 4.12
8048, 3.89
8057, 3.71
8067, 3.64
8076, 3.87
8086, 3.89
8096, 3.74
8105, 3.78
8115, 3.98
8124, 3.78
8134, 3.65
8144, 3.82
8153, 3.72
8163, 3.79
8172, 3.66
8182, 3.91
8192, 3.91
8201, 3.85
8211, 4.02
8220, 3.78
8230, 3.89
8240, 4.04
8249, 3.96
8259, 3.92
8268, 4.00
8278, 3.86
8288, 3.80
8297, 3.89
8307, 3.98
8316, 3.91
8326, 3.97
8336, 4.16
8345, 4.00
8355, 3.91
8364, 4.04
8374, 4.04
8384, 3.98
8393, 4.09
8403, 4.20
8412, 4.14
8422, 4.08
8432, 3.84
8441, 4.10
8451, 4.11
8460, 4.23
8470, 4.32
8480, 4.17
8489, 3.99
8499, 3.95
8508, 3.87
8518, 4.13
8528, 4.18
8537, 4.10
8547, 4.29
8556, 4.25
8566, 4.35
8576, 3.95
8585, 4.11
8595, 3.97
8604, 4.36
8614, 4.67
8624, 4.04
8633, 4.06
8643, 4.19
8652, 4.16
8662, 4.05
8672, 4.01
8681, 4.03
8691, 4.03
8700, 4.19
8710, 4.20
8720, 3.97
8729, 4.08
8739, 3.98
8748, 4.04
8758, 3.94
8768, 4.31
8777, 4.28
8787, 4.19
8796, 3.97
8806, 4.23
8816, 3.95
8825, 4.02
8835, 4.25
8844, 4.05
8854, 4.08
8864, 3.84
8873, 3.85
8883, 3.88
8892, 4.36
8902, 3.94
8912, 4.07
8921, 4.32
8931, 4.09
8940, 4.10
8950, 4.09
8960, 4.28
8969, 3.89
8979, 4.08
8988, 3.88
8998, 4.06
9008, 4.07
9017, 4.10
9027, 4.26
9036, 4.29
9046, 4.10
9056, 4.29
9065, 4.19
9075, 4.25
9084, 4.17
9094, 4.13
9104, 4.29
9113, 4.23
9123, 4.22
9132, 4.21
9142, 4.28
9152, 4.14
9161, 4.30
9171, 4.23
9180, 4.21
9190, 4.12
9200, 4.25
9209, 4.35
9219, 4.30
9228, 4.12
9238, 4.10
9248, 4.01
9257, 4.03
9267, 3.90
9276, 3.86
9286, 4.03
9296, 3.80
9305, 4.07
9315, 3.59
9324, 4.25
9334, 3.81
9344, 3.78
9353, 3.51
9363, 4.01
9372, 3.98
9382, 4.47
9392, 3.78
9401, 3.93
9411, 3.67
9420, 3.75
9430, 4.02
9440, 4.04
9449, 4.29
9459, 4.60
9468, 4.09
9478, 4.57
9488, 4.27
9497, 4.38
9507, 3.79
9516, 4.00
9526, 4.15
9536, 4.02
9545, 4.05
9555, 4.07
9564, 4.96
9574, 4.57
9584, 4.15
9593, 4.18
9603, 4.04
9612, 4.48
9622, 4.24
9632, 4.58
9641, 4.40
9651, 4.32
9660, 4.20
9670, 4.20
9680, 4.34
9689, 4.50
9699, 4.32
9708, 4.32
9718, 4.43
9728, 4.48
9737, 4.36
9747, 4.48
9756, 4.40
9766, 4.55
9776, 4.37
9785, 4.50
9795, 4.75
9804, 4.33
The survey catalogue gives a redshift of 0.307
